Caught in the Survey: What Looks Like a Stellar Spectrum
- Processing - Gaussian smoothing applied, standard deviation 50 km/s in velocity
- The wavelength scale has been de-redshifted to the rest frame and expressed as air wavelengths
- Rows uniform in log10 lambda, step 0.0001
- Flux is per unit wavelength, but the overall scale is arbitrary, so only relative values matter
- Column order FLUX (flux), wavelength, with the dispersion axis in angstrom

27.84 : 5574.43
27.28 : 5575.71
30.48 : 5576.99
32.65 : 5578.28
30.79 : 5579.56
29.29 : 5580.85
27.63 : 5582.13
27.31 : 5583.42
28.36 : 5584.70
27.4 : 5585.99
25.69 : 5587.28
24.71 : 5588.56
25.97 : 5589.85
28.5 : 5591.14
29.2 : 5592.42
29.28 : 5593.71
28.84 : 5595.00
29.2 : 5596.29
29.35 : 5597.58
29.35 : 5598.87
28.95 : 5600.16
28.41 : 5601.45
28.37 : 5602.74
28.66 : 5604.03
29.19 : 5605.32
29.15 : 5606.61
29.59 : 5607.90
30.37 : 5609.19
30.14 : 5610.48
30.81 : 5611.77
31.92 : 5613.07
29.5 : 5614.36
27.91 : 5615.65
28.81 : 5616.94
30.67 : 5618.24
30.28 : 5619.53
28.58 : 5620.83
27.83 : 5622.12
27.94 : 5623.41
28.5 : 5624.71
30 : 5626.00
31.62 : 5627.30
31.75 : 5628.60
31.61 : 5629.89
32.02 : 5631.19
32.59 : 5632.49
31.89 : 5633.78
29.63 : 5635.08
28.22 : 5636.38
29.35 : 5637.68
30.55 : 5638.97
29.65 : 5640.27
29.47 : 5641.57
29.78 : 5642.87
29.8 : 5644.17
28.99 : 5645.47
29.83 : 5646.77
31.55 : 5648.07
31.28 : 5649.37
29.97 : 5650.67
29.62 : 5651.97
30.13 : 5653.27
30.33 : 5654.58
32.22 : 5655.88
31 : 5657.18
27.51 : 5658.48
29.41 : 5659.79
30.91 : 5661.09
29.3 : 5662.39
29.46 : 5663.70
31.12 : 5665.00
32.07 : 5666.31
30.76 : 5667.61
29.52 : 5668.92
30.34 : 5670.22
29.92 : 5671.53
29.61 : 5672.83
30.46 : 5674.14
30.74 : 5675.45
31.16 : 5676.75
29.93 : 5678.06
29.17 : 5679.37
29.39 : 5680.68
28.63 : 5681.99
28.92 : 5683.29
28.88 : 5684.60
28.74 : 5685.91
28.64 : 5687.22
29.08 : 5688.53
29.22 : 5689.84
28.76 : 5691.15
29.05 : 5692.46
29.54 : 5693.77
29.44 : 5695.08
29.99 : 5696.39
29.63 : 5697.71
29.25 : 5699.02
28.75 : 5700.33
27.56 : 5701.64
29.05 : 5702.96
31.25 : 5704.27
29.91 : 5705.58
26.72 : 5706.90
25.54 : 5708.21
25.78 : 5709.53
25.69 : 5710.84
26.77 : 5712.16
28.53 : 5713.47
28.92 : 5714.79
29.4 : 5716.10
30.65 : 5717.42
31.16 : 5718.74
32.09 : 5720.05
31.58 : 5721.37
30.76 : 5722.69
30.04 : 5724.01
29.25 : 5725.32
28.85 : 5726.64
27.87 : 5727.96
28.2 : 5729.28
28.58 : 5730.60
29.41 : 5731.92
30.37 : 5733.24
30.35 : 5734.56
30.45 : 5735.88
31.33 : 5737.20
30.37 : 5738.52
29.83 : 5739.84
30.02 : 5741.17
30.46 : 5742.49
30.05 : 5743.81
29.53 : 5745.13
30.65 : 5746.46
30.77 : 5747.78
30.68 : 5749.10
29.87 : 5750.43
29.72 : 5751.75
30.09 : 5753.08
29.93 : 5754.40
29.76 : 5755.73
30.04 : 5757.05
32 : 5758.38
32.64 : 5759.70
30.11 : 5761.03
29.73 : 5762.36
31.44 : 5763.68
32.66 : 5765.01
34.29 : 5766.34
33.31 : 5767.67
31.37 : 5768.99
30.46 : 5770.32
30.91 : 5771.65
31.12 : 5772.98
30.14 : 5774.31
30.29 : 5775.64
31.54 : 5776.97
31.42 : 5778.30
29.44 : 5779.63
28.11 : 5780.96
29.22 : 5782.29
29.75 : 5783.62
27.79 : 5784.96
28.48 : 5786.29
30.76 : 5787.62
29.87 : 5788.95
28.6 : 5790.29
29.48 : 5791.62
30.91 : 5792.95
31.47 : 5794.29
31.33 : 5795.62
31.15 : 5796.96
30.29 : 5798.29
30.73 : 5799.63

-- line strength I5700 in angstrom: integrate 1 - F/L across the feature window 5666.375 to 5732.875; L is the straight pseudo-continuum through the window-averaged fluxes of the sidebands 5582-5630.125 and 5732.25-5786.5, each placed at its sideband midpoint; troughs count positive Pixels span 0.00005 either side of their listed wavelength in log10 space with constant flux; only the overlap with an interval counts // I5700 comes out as 1.46 angstrom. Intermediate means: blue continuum 29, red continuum 30.5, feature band 29.3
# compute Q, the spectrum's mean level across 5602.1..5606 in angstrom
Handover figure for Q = 28.8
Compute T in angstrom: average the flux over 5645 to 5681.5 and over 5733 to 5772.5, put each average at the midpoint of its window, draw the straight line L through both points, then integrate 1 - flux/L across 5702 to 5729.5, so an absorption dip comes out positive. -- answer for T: 1.4 angstrom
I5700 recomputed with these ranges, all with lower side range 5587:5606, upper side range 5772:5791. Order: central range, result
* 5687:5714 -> 0.6 angstrom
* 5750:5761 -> -0.3 angstrom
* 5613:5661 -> -2.4 angstrom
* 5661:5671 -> -0.5 angstrom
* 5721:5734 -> 0.0 angstrom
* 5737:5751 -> -0.4 angstrom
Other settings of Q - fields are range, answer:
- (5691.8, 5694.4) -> 29.3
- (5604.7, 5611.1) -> 29.7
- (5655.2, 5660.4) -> 30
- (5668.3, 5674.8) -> 30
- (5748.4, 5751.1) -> 30.3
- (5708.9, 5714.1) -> 26.7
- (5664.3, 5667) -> 31.6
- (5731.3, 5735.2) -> 30.1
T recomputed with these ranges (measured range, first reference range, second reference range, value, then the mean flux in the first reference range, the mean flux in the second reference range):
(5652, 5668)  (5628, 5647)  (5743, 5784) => 0.1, 30.4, 30.7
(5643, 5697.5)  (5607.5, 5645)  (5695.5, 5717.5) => -1.4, 30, 28.4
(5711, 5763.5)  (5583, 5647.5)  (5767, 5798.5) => 0.1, 29.3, 30.3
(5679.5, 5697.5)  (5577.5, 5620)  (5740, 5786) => 0.4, 29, 30.5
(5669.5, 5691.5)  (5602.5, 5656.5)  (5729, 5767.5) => 0.5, 30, 30.5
